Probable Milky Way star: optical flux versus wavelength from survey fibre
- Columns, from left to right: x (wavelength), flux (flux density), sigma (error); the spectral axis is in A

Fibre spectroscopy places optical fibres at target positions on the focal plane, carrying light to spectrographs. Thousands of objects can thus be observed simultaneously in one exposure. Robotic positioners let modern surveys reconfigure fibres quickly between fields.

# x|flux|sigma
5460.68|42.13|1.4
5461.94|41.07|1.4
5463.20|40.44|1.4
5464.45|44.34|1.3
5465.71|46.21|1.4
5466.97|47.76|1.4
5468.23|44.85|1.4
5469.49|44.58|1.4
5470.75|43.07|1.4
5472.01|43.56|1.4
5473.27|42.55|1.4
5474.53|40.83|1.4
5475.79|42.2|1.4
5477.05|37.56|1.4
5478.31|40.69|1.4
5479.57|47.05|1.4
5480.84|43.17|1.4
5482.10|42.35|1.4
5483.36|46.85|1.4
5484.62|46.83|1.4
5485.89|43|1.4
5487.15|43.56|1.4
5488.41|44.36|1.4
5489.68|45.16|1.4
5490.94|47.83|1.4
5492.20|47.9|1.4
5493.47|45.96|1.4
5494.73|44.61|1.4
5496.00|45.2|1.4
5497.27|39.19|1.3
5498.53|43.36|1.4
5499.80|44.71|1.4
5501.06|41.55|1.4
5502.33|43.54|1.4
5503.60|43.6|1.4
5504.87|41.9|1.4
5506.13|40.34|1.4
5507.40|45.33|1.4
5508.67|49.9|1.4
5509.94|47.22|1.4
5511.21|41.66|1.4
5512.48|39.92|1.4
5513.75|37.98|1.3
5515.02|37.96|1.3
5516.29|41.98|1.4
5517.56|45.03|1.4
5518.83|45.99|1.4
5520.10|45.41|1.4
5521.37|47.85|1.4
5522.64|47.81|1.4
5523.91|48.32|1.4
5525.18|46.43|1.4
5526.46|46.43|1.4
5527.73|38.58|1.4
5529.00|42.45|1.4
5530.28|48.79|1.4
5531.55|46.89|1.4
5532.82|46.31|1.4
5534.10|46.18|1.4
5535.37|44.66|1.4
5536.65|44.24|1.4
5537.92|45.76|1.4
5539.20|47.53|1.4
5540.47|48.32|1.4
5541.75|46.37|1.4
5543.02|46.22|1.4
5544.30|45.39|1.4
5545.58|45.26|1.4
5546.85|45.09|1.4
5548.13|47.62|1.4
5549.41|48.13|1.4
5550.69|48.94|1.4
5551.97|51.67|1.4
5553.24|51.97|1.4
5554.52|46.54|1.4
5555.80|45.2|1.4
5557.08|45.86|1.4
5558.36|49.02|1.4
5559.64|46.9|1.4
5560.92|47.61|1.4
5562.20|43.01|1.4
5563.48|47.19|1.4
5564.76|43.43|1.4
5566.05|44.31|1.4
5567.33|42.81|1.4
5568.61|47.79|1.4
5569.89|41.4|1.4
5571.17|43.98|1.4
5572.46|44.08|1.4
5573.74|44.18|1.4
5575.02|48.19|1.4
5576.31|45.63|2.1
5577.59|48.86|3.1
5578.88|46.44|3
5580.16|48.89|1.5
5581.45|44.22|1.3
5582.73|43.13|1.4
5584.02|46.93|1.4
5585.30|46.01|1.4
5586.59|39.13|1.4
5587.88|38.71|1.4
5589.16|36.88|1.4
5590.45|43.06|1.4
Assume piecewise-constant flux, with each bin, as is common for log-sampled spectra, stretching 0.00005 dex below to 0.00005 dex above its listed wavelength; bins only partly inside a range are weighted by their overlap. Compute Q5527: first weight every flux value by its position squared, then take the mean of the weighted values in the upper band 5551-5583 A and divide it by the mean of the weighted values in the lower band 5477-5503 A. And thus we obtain 1.1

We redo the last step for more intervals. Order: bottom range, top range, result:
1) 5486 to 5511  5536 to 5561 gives 1.08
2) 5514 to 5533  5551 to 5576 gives 1.04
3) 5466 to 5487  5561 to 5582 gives 1.08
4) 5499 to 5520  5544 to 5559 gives 1.12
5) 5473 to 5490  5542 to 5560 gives 1.12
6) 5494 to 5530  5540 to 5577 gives 1.07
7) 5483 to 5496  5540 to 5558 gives 1.06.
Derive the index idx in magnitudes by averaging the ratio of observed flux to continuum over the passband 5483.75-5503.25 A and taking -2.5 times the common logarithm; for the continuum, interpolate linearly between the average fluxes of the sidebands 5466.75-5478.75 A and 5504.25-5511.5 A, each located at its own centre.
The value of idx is -0.02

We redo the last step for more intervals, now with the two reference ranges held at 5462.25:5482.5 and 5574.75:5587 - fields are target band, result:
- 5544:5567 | -0.04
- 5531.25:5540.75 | -0.03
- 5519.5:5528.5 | -0.03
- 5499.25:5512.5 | 0.01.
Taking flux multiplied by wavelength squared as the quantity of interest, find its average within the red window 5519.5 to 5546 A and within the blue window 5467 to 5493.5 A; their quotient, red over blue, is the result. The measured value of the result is 1.1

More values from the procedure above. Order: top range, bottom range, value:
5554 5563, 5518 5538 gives 1.02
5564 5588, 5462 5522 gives 1.06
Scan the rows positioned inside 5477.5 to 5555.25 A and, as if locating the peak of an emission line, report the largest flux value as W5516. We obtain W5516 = 51.97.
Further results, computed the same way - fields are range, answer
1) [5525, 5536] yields 48.79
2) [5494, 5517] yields 49.9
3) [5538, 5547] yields 48.32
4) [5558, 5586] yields 49.02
